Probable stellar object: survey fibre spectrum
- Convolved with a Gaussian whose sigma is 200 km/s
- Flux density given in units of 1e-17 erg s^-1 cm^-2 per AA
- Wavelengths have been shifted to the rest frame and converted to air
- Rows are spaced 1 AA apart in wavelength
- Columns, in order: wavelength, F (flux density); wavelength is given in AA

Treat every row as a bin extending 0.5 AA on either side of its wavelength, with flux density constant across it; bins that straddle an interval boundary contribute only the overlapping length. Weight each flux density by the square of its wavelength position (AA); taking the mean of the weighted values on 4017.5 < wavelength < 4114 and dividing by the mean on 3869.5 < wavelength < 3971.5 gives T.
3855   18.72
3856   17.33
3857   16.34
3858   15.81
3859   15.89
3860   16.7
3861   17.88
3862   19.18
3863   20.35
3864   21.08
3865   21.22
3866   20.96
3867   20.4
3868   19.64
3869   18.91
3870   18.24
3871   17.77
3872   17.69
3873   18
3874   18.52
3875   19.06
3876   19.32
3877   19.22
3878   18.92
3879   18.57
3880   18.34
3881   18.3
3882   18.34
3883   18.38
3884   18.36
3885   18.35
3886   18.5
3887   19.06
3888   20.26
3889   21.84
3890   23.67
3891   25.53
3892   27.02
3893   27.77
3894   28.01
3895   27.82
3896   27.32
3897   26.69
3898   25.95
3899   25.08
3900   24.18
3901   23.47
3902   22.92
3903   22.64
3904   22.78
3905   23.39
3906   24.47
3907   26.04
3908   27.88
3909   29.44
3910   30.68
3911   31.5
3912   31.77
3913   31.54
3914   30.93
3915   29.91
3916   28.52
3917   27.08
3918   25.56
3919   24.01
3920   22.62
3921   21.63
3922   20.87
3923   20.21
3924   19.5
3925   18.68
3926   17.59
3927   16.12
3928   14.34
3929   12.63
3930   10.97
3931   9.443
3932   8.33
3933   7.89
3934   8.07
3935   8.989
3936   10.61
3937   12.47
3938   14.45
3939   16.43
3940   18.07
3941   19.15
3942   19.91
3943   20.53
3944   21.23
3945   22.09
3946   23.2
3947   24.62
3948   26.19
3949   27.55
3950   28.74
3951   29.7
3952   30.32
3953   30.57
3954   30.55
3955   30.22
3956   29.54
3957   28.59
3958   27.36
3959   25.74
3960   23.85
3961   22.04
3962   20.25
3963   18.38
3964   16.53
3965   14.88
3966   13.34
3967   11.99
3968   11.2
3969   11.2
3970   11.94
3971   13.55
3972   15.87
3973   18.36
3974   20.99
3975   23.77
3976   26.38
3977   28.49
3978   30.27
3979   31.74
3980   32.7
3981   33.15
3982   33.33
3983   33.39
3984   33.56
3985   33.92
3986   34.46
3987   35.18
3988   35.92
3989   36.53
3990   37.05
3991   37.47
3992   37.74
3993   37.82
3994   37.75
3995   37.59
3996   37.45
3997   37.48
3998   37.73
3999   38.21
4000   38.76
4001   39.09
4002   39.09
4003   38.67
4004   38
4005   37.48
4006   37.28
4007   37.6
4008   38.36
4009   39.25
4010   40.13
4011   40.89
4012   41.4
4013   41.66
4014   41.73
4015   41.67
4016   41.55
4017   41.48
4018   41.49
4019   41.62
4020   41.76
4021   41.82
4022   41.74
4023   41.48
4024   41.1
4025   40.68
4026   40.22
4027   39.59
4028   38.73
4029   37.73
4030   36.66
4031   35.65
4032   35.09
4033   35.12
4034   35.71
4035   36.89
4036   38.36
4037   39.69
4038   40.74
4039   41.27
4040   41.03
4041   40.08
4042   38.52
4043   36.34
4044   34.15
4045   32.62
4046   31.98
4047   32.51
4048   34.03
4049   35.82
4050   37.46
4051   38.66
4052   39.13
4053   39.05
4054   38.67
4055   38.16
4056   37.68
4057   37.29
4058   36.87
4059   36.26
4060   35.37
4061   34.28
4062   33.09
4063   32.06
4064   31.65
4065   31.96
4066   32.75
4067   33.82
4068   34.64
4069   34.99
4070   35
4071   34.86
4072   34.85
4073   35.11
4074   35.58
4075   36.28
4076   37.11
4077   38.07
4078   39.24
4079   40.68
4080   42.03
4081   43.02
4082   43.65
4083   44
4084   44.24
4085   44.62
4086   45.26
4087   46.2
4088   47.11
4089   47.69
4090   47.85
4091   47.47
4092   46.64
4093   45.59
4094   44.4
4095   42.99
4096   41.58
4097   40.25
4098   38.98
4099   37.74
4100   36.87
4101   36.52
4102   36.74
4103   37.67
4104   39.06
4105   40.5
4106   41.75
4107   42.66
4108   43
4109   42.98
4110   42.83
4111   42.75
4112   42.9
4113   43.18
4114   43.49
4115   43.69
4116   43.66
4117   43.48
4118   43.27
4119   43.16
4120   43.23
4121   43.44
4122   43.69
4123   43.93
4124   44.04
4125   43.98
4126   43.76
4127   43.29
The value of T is 1.98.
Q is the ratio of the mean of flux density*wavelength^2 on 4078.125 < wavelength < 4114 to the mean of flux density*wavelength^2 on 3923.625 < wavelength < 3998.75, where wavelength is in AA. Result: 1.9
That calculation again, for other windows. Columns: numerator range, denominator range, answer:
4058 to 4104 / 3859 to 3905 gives 2.05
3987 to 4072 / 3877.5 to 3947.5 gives 1.88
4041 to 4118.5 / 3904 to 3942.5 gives 2.09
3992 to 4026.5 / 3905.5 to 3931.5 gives 1.79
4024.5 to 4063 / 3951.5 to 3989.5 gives 1.52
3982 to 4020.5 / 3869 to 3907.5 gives 1.86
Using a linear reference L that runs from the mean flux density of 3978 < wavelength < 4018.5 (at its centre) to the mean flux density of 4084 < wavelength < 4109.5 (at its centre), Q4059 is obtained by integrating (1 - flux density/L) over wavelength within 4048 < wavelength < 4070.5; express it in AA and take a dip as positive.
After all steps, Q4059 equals 2.76 AA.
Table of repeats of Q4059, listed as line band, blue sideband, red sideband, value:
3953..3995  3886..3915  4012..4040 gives 9.3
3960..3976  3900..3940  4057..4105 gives 5.7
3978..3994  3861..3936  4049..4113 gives -2.6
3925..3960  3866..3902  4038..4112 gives 9.0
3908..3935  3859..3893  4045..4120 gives 3.1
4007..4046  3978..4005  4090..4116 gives -1.3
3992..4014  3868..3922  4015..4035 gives -1.2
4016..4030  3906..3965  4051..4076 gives -4.2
